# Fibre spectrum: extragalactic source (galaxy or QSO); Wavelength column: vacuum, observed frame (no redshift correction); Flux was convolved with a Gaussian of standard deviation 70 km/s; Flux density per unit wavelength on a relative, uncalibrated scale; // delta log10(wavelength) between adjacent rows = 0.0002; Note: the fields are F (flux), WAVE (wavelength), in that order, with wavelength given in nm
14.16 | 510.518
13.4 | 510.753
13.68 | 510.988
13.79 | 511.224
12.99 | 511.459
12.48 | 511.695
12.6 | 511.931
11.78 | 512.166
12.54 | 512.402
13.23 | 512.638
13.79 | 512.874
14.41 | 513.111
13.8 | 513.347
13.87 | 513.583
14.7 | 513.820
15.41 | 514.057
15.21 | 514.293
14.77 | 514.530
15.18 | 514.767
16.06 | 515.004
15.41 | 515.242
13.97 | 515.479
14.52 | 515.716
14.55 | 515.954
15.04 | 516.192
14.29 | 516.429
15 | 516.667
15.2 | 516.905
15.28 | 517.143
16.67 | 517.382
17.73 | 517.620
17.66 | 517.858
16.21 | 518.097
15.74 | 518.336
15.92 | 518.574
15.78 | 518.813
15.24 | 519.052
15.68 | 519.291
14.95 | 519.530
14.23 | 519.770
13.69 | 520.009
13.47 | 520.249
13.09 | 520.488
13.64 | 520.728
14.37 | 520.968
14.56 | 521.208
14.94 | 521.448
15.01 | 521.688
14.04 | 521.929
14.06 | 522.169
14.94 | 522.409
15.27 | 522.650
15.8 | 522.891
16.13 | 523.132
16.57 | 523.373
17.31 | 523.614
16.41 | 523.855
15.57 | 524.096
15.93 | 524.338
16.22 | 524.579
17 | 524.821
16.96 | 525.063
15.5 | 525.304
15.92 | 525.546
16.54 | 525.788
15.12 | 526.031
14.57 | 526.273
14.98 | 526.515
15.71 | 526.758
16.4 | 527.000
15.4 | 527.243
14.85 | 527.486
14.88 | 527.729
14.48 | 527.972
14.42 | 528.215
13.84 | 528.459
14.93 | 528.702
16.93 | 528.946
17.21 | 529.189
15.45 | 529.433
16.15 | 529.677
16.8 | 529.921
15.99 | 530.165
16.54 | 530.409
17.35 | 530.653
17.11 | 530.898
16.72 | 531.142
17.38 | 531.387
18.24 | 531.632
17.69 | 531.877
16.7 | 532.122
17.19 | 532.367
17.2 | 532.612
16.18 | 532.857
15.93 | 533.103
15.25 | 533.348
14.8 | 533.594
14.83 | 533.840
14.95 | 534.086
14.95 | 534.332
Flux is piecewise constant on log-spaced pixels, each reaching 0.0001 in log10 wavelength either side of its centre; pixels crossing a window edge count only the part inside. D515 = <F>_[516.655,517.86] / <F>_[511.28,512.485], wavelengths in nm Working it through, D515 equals 1.29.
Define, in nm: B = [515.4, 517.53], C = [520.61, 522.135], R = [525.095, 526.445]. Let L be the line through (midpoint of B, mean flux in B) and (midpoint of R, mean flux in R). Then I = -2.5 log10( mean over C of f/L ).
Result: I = 0.07 mag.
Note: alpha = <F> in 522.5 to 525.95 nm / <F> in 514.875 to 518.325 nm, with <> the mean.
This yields 1.0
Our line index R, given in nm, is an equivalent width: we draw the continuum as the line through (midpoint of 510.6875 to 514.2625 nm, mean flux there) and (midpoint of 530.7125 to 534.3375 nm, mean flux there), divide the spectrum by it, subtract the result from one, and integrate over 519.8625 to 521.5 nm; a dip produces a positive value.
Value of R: 0.09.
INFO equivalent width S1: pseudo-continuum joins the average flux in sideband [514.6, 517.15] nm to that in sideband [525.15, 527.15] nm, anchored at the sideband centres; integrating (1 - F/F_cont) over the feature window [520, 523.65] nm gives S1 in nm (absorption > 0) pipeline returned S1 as 0.13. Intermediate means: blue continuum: 14.9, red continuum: 15.6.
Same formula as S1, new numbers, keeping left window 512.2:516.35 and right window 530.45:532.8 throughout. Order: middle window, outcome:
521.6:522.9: 0.079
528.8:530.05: 0.030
